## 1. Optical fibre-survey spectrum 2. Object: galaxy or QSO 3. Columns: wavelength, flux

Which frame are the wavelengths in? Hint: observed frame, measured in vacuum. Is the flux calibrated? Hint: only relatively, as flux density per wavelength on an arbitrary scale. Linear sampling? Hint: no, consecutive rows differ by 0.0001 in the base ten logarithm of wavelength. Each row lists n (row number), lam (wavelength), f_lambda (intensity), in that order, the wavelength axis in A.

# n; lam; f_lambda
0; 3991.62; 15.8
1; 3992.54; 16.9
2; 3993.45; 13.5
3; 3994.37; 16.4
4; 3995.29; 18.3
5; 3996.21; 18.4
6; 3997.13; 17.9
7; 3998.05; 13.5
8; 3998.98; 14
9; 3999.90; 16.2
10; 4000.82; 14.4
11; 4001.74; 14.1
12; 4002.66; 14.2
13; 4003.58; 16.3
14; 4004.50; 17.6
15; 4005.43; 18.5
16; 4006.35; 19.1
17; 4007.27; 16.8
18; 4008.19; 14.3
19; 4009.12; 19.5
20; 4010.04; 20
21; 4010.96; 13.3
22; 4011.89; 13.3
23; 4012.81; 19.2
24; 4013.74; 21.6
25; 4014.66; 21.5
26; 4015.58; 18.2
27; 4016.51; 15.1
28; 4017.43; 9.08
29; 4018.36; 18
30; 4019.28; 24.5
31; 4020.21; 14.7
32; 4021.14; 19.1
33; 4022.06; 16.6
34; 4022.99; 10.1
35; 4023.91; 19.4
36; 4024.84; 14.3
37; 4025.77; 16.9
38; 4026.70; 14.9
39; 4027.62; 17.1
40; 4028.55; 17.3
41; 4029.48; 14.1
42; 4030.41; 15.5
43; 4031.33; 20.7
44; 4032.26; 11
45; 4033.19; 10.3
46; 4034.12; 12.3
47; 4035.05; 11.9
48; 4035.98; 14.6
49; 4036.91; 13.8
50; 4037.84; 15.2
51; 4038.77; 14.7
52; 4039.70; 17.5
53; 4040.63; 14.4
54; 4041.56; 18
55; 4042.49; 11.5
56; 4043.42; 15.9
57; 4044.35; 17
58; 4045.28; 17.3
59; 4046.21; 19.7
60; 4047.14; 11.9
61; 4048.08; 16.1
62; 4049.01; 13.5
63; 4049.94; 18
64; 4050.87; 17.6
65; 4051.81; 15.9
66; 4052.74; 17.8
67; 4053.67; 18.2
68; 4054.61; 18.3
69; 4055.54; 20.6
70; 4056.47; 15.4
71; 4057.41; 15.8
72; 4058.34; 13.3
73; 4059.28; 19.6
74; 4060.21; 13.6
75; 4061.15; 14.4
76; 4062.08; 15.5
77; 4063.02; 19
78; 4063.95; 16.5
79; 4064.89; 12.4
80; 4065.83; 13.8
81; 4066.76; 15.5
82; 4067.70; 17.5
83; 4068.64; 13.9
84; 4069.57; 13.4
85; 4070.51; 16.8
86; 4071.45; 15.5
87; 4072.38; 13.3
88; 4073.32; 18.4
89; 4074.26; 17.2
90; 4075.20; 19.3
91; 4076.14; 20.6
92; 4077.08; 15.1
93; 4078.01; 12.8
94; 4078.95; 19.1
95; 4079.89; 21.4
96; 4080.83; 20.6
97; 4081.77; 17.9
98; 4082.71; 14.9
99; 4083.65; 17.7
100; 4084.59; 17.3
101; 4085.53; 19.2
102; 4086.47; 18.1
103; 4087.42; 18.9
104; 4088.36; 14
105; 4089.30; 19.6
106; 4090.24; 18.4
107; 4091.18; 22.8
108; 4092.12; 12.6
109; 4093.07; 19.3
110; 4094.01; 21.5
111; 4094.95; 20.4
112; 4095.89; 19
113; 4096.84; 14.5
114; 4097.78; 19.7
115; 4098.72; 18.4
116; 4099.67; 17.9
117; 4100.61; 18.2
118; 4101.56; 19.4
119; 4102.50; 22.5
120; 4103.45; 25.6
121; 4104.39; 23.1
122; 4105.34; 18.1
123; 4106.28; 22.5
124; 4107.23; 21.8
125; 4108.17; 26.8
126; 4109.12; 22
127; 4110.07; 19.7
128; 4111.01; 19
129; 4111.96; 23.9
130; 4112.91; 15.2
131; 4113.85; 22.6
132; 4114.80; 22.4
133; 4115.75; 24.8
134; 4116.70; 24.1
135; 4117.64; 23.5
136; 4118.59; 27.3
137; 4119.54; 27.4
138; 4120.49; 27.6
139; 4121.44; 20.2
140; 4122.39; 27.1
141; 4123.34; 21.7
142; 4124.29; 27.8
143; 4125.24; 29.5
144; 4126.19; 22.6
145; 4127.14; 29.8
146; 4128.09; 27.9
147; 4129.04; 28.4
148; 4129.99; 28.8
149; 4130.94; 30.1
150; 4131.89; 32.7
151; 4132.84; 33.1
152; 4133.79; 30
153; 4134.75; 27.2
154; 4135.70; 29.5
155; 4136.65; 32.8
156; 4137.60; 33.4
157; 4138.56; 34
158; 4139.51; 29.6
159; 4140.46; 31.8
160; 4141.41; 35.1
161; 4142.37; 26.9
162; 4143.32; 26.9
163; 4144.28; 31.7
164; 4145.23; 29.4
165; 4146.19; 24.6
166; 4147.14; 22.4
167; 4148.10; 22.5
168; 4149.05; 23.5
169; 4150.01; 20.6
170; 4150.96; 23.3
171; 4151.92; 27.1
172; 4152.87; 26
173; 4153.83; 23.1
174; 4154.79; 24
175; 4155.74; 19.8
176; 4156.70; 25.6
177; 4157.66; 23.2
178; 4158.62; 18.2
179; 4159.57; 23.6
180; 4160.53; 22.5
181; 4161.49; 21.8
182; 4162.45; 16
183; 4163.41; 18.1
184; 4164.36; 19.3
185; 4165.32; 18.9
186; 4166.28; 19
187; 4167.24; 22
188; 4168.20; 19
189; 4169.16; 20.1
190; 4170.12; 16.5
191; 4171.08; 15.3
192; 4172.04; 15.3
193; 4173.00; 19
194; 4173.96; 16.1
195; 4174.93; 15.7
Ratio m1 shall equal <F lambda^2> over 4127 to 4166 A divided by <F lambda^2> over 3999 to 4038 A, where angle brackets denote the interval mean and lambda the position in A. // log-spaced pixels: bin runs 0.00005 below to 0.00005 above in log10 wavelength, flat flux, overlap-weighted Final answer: 1.73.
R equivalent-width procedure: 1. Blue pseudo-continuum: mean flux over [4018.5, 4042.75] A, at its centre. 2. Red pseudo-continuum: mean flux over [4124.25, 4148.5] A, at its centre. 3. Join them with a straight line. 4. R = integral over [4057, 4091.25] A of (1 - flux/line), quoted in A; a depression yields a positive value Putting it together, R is 7.1 A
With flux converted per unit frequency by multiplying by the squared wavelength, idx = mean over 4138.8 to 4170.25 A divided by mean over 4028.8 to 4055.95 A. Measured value 1.59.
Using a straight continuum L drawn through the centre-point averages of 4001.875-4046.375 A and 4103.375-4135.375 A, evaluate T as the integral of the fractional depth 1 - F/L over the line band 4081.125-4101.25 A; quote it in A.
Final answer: 3.9 A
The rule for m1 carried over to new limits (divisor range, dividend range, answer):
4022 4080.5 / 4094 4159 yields 1.62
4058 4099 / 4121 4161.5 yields 1.61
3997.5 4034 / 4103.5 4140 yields 1.69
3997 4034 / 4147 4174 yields 1.37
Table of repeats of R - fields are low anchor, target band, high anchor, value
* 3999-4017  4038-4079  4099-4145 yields 9.31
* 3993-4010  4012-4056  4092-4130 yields 4.86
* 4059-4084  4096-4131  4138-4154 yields -0.98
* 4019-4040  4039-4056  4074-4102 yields -0.34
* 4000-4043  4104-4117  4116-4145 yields 2.21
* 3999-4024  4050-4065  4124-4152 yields 3.11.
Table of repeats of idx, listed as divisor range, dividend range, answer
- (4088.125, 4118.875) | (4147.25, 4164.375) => 1.10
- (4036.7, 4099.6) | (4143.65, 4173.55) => 1.34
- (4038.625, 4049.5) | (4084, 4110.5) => 1.29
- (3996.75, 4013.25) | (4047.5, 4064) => 1.05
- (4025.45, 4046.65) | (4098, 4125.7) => 1.54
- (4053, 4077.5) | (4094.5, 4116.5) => 1.30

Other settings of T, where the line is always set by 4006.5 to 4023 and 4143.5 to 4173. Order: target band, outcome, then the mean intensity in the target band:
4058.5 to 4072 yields 2.4 A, 15.5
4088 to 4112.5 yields -0.2 A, 20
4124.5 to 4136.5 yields -4.8 A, 29.2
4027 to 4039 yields 2.2 A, 14.5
